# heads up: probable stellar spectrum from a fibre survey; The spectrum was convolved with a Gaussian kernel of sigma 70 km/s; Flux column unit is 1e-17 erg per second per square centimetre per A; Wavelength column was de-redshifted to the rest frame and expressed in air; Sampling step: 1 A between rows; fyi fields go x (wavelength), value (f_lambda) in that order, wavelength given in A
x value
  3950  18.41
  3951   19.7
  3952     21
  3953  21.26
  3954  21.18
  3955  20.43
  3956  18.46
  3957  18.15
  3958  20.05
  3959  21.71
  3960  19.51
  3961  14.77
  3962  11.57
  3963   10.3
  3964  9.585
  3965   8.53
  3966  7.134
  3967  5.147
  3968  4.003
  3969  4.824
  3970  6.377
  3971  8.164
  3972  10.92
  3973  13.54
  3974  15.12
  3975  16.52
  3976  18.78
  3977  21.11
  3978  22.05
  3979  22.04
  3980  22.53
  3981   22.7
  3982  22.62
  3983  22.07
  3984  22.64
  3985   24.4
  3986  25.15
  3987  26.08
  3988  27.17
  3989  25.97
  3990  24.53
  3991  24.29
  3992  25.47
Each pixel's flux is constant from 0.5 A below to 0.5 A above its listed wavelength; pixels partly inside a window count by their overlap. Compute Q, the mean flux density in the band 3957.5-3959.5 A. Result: 20.9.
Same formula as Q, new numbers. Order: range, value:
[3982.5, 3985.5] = 23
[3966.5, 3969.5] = 4.66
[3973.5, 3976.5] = 16.8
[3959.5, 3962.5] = 15.3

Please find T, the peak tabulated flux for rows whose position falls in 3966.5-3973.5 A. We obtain 13.54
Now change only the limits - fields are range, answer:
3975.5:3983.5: 22.7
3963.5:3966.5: 9.585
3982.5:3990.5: 27.17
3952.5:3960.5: 21.71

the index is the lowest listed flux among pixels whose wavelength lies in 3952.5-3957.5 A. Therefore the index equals 18.15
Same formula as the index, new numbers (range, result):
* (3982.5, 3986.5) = 22.07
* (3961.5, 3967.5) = 5.147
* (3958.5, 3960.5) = 19.51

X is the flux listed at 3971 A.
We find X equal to 8.164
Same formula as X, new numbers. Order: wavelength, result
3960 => 19.51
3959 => 21.71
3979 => 22.04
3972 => 10.92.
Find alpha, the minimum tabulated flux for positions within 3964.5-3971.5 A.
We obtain 4.003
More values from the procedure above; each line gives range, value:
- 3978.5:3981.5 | 22.04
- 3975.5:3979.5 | 18.78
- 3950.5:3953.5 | 19.7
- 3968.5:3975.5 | 4.824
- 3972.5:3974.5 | 13.54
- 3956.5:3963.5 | 10.3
